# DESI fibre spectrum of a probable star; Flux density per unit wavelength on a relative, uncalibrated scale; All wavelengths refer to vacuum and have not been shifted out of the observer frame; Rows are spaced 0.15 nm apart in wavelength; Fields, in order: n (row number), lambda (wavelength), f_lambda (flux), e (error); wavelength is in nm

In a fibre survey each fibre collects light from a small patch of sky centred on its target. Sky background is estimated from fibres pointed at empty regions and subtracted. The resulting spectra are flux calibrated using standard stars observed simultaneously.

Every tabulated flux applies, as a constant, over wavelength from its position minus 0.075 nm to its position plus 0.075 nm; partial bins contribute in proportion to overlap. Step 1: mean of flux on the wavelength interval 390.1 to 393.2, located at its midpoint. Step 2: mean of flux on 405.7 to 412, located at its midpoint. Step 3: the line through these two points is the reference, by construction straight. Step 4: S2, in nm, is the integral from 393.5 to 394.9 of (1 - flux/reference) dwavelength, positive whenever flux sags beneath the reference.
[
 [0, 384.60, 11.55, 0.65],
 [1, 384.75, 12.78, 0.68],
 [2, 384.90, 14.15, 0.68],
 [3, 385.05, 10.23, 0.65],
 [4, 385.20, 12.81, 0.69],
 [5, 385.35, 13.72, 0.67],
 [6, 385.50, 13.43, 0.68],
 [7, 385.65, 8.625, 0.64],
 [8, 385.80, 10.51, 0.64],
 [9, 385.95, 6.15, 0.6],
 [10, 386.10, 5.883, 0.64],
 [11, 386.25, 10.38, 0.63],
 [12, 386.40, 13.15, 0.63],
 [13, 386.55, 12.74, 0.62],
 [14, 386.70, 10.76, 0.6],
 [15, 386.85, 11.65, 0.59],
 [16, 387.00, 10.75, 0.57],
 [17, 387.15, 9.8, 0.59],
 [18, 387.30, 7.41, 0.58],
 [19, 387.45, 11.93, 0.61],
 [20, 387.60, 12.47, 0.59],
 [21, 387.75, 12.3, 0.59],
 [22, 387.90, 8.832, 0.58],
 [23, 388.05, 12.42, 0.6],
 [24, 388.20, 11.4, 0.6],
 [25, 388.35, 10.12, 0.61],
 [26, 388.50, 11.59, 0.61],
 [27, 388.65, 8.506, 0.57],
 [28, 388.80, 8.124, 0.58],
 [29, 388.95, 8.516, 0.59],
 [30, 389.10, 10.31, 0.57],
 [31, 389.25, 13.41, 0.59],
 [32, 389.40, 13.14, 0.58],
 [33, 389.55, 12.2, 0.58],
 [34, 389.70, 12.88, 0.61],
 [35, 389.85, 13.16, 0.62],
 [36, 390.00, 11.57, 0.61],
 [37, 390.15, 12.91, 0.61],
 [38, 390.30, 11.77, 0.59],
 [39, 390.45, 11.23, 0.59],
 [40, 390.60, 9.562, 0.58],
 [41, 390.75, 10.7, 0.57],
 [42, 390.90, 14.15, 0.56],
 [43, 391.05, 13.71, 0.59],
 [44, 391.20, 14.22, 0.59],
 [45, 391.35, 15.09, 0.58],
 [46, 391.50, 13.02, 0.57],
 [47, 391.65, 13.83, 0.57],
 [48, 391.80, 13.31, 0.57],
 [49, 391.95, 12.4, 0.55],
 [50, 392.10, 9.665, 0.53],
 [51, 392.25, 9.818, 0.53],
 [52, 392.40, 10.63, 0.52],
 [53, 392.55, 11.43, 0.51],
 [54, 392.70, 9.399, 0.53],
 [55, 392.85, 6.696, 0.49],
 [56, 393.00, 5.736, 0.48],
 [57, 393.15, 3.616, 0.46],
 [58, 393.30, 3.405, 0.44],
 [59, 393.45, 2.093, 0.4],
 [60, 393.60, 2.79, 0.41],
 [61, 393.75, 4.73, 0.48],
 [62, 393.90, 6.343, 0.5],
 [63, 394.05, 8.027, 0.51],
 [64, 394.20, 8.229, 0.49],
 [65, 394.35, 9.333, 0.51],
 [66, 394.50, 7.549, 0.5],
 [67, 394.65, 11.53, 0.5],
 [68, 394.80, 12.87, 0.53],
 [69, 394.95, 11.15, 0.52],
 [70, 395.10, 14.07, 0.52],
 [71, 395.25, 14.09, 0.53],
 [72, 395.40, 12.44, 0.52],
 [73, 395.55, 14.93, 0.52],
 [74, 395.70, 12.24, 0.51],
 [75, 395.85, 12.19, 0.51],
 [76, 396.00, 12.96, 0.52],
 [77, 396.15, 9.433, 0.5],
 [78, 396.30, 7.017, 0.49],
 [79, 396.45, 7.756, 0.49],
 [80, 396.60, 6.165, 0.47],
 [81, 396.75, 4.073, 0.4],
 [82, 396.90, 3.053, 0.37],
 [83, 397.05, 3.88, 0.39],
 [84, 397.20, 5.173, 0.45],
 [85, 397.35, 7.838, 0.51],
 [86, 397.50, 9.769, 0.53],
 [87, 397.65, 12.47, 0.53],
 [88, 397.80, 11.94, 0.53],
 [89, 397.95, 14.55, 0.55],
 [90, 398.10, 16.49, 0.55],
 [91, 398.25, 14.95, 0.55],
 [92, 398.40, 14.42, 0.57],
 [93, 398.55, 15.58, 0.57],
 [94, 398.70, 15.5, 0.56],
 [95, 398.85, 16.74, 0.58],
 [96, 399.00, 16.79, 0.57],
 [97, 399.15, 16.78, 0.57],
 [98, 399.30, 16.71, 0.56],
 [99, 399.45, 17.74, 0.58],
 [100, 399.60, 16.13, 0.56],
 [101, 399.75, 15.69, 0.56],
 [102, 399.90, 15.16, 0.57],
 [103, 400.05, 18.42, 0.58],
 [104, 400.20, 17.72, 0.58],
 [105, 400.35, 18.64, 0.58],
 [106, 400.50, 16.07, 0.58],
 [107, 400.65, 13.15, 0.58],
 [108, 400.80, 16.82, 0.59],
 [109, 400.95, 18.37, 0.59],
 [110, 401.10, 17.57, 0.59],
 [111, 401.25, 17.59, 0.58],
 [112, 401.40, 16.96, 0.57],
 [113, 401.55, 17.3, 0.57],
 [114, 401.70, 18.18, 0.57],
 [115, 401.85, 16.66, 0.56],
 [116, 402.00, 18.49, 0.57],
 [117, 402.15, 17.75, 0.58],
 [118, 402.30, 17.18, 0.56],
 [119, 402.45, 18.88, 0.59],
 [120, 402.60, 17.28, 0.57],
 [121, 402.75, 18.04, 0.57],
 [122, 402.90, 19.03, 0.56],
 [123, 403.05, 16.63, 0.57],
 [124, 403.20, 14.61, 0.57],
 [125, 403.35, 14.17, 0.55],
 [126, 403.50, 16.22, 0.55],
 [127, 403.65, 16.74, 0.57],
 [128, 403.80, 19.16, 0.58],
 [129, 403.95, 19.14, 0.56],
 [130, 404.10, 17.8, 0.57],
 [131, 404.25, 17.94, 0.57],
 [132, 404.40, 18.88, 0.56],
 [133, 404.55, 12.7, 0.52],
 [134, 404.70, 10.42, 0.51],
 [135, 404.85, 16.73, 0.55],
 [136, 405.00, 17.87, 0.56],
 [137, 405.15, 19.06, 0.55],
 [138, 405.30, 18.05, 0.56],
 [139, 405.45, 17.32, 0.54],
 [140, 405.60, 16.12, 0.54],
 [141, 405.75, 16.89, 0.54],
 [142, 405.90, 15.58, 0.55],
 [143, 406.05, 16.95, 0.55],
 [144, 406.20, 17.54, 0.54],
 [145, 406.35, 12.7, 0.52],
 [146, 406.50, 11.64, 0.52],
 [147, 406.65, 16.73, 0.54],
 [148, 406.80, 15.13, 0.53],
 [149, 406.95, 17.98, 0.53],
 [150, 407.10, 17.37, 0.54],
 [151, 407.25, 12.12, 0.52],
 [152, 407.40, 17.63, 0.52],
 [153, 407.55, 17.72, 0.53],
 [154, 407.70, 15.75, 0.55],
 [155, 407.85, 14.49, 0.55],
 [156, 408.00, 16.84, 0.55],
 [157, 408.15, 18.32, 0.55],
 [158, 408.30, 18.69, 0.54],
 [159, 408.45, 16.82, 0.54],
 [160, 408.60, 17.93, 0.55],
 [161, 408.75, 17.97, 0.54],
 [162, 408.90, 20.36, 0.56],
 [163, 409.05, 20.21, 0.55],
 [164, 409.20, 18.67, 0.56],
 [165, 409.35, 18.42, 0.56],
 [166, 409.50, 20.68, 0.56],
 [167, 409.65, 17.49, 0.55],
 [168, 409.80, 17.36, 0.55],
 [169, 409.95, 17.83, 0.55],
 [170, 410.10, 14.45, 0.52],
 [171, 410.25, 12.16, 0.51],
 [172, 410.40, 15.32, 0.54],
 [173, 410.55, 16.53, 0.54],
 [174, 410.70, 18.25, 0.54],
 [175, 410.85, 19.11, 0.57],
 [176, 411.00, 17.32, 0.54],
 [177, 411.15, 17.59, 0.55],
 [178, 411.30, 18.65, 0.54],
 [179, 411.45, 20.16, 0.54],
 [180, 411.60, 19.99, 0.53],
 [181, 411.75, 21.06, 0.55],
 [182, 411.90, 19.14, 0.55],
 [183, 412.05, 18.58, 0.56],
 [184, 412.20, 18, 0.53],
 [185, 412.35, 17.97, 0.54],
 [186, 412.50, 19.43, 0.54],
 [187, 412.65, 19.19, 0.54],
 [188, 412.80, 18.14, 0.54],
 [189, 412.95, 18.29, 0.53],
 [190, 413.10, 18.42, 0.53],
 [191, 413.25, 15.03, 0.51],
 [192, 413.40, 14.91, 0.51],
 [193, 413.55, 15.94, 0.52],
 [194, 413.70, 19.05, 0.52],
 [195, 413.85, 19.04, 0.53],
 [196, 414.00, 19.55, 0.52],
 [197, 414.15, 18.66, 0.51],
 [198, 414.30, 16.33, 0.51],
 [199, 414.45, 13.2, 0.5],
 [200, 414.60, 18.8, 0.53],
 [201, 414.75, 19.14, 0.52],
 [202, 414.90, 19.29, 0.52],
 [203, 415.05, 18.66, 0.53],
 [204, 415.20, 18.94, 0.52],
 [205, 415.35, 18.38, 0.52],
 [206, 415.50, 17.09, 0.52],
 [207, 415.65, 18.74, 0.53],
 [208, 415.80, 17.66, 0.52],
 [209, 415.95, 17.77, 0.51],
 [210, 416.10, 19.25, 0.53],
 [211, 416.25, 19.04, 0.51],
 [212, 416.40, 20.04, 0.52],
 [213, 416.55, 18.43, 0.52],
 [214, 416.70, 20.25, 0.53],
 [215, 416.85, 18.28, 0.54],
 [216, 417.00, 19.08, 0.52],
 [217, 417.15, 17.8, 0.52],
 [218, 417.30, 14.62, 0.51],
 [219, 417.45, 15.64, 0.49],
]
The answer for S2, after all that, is 0.49 nm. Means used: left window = 11.1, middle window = 7.89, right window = 17.2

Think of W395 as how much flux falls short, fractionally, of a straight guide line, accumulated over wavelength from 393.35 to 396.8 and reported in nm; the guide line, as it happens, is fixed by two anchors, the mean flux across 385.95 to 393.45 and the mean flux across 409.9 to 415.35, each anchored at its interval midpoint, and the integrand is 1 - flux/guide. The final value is 0.89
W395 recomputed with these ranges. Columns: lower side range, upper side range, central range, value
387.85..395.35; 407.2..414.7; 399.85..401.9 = -0.476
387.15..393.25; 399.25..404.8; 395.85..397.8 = 0.885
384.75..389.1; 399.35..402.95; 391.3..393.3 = 0.466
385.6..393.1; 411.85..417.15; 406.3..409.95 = -0.153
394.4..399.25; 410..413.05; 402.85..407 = -0.380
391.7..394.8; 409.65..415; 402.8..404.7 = -0.470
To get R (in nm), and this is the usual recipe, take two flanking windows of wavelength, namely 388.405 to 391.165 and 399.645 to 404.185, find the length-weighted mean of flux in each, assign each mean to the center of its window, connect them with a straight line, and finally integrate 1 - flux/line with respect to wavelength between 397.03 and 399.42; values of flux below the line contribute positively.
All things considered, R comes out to 0.330 nm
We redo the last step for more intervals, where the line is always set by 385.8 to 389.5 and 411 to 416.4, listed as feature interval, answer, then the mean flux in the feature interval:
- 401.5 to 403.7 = -0.323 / 17.1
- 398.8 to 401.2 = -0.441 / 16.8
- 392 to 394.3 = 0.982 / 6.93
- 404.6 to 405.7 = -0.049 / 16.4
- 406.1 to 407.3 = 0.069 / 15.3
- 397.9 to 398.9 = -0.127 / 15.5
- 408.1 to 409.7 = -0.178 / 18.7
